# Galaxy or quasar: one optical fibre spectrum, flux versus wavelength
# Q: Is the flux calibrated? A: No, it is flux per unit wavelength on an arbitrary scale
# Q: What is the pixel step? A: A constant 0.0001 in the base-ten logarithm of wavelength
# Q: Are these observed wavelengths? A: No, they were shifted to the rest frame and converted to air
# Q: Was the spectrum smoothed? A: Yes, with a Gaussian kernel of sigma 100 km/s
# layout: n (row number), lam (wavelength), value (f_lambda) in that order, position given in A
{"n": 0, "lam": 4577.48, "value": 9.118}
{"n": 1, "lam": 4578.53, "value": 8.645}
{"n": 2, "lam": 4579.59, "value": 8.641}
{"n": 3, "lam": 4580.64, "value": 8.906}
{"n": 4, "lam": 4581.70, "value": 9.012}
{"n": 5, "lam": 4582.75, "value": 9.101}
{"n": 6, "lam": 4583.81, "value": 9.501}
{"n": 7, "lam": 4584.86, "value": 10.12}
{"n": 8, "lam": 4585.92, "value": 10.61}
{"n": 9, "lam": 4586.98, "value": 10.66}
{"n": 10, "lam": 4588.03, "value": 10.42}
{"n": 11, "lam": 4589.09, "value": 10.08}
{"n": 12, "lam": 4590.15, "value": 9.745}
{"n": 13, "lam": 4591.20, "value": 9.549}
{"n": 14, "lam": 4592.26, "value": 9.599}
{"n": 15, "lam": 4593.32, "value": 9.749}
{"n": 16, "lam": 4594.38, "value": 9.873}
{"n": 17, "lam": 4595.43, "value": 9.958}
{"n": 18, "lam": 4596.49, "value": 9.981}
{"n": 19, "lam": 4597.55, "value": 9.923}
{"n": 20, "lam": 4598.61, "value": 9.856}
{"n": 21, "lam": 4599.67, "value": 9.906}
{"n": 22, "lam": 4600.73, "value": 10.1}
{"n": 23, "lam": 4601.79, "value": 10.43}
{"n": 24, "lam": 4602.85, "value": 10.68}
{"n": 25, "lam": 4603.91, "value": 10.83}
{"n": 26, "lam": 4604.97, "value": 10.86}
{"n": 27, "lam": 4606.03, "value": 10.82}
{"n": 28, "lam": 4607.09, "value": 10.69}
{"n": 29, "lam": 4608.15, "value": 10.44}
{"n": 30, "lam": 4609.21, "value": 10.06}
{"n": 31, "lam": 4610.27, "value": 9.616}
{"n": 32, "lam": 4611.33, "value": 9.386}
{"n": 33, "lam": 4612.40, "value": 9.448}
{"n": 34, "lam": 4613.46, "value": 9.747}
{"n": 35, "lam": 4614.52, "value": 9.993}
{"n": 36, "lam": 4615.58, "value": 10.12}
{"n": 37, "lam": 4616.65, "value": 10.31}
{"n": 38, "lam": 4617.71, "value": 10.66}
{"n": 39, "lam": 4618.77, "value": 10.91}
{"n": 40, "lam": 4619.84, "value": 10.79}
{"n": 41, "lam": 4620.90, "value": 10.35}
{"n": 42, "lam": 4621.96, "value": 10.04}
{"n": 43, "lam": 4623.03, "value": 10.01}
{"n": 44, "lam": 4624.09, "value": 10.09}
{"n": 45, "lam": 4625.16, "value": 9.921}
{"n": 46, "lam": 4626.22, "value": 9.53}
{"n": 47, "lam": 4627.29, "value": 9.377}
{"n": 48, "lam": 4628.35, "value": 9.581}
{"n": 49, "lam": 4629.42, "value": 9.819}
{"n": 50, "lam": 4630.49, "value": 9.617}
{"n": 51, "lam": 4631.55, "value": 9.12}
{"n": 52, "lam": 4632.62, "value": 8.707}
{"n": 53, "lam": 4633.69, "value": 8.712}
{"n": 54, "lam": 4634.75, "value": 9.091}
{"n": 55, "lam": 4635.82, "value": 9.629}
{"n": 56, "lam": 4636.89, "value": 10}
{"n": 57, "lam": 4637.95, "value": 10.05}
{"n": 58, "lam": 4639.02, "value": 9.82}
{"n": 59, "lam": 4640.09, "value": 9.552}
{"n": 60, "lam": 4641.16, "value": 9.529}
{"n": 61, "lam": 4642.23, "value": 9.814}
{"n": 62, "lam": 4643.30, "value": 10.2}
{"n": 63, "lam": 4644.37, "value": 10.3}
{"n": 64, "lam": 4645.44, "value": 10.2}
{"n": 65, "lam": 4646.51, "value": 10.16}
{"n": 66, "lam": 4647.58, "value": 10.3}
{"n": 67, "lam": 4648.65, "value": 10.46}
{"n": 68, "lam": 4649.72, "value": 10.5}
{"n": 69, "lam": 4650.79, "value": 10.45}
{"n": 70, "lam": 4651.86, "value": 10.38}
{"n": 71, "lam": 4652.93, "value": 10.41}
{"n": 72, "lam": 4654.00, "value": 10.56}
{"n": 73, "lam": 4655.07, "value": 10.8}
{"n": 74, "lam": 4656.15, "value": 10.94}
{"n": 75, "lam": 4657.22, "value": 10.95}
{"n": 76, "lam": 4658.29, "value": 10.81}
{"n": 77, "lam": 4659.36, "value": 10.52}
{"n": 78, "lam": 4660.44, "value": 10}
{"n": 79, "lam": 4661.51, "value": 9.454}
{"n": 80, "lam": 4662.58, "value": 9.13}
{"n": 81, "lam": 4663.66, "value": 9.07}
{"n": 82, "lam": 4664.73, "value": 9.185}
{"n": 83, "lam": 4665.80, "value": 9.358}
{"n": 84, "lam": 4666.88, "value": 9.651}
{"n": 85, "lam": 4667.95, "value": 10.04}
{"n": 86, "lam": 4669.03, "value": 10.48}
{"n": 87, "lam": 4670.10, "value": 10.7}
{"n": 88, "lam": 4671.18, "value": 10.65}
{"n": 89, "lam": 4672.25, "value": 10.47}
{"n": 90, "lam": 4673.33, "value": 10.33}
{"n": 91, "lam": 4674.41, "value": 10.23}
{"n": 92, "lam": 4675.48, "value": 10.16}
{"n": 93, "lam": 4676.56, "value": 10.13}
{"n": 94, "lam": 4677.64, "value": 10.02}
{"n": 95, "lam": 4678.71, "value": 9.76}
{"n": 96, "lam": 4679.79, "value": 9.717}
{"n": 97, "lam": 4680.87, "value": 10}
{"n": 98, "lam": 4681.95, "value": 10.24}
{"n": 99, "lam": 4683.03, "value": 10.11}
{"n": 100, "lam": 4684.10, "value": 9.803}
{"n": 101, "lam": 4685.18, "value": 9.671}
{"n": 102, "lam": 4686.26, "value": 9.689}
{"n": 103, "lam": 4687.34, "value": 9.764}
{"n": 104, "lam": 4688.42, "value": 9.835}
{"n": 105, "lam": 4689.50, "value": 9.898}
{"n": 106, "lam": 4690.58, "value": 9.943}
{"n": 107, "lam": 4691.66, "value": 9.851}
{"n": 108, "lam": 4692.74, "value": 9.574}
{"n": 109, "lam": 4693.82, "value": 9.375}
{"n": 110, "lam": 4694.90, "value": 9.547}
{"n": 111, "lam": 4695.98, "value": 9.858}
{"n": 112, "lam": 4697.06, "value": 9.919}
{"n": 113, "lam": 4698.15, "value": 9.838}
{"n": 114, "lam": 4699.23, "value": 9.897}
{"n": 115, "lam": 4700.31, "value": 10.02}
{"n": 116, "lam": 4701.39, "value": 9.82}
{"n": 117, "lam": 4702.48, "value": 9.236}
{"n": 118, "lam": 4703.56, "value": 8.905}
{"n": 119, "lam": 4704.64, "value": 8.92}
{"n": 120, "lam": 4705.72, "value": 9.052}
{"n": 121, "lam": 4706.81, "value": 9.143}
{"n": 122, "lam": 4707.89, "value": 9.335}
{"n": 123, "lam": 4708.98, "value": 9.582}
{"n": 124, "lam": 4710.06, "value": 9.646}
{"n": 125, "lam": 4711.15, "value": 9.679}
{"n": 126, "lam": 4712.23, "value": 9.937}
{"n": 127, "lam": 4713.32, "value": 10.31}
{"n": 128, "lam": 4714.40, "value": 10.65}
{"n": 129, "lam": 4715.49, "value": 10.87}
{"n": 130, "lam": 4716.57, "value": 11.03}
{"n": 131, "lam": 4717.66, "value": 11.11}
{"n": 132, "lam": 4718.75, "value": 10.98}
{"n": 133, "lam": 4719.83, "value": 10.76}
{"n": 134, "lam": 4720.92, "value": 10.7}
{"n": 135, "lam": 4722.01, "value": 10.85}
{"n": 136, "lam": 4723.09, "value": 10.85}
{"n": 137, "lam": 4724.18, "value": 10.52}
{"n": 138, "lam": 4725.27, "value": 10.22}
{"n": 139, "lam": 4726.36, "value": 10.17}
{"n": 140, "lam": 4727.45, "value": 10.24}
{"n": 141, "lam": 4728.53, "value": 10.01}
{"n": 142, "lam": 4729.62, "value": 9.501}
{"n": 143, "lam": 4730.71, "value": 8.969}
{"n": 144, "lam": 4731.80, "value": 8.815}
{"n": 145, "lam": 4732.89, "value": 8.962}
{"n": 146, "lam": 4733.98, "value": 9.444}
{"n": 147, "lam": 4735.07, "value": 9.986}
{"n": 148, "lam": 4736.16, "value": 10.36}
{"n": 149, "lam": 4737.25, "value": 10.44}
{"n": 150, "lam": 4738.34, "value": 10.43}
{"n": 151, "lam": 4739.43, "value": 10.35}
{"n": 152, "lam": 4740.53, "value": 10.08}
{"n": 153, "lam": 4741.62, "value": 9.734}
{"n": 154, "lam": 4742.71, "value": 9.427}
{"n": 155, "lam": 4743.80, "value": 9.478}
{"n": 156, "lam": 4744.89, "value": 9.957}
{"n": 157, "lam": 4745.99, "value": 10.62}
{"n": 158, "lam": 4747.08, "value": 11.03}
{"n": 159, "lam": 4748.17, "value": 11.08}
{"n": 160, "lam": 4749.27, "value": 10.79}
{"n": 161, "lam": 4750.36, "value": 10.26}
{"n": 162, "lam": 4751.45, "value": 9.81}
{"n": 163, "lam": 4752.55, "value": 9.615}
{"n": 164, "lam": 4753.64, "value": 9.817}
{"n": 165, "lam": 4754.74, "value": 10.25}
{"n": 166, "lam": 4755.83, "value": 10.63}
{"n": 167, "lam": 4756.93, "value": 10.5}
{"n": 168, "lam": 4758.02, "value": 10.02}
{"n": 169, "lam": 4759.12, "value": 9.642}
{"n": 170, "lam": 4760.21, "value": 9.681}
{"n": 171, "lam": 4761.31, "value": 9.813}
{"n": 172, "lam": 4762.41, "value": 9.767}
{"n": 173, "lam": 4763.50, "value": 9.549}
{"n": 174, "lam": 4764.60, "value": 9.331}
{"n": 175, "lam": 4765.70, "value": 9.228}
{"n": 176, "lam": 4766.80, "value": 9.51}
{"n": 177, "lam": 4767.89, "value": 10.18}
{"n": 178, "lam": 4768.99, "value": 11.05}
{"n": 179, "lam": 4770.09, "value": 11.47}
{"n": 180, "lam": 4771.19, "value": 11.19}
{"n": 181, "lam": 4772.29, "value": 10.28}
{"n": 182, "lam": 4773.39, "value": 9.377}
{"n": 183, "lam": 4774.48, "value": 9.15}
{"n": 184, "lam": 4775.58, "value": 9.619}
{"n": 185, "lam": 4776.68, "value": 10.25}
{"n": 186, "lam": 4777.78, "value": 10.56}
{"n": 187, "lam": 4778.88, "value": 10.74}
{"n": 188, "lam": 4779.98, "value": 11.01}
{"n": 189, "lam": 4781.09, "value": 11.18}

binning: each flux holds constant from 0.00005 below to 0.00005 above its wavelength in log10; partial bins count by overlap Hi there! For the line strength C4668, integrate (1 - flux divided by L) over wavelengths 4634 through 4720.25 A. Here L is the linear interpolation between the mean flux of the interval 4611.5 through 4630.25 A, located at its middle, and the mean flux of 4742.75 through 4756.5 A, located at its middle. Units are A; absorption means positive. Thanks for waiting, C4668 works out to 1.1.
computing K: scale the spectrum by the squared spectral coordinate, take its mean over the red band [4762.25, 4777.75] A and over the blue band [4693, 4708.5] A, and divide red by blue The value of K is 1.1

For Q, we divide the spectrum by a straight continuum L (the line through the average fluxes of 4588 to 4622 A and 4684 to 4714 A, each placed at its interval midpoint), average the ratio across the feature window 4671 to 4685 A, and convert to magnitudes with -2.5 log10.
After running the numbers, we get -0.04 mag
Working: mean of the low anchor 10.1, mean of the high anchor 9.65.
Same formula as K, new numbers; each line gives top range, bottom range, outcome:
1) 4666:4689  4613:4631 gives 1.02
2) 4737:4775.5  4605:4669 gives 1.06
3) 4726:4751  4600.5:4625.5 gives 1.03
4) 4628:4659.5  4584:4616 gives 1.01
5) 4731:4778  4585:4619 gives 1.05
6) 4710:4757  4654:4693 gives 1.04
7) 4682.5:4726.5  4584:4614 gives 1.03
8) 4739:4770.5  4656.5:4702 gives 1.05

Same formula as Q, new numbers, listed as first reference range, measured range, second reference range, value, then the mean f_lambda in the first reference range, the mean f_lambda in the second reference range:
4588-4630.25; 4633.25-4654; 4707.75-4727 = 0.02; 10.1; 10.4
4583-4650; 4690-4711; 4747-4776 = 0.05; 9.99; 10.1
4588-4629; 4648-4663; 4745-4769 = -0.03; 10.1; 10.1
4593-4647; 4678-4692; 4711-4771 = 0.02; 9.97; 10.2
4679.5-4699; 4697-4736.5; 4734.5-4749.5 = 0.01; 9.81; 10.3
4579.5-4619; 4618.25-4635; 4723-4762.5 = 0.03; 10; 10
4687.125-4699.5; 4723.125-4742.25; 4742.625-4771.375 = 0.01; 9.77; 10.1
